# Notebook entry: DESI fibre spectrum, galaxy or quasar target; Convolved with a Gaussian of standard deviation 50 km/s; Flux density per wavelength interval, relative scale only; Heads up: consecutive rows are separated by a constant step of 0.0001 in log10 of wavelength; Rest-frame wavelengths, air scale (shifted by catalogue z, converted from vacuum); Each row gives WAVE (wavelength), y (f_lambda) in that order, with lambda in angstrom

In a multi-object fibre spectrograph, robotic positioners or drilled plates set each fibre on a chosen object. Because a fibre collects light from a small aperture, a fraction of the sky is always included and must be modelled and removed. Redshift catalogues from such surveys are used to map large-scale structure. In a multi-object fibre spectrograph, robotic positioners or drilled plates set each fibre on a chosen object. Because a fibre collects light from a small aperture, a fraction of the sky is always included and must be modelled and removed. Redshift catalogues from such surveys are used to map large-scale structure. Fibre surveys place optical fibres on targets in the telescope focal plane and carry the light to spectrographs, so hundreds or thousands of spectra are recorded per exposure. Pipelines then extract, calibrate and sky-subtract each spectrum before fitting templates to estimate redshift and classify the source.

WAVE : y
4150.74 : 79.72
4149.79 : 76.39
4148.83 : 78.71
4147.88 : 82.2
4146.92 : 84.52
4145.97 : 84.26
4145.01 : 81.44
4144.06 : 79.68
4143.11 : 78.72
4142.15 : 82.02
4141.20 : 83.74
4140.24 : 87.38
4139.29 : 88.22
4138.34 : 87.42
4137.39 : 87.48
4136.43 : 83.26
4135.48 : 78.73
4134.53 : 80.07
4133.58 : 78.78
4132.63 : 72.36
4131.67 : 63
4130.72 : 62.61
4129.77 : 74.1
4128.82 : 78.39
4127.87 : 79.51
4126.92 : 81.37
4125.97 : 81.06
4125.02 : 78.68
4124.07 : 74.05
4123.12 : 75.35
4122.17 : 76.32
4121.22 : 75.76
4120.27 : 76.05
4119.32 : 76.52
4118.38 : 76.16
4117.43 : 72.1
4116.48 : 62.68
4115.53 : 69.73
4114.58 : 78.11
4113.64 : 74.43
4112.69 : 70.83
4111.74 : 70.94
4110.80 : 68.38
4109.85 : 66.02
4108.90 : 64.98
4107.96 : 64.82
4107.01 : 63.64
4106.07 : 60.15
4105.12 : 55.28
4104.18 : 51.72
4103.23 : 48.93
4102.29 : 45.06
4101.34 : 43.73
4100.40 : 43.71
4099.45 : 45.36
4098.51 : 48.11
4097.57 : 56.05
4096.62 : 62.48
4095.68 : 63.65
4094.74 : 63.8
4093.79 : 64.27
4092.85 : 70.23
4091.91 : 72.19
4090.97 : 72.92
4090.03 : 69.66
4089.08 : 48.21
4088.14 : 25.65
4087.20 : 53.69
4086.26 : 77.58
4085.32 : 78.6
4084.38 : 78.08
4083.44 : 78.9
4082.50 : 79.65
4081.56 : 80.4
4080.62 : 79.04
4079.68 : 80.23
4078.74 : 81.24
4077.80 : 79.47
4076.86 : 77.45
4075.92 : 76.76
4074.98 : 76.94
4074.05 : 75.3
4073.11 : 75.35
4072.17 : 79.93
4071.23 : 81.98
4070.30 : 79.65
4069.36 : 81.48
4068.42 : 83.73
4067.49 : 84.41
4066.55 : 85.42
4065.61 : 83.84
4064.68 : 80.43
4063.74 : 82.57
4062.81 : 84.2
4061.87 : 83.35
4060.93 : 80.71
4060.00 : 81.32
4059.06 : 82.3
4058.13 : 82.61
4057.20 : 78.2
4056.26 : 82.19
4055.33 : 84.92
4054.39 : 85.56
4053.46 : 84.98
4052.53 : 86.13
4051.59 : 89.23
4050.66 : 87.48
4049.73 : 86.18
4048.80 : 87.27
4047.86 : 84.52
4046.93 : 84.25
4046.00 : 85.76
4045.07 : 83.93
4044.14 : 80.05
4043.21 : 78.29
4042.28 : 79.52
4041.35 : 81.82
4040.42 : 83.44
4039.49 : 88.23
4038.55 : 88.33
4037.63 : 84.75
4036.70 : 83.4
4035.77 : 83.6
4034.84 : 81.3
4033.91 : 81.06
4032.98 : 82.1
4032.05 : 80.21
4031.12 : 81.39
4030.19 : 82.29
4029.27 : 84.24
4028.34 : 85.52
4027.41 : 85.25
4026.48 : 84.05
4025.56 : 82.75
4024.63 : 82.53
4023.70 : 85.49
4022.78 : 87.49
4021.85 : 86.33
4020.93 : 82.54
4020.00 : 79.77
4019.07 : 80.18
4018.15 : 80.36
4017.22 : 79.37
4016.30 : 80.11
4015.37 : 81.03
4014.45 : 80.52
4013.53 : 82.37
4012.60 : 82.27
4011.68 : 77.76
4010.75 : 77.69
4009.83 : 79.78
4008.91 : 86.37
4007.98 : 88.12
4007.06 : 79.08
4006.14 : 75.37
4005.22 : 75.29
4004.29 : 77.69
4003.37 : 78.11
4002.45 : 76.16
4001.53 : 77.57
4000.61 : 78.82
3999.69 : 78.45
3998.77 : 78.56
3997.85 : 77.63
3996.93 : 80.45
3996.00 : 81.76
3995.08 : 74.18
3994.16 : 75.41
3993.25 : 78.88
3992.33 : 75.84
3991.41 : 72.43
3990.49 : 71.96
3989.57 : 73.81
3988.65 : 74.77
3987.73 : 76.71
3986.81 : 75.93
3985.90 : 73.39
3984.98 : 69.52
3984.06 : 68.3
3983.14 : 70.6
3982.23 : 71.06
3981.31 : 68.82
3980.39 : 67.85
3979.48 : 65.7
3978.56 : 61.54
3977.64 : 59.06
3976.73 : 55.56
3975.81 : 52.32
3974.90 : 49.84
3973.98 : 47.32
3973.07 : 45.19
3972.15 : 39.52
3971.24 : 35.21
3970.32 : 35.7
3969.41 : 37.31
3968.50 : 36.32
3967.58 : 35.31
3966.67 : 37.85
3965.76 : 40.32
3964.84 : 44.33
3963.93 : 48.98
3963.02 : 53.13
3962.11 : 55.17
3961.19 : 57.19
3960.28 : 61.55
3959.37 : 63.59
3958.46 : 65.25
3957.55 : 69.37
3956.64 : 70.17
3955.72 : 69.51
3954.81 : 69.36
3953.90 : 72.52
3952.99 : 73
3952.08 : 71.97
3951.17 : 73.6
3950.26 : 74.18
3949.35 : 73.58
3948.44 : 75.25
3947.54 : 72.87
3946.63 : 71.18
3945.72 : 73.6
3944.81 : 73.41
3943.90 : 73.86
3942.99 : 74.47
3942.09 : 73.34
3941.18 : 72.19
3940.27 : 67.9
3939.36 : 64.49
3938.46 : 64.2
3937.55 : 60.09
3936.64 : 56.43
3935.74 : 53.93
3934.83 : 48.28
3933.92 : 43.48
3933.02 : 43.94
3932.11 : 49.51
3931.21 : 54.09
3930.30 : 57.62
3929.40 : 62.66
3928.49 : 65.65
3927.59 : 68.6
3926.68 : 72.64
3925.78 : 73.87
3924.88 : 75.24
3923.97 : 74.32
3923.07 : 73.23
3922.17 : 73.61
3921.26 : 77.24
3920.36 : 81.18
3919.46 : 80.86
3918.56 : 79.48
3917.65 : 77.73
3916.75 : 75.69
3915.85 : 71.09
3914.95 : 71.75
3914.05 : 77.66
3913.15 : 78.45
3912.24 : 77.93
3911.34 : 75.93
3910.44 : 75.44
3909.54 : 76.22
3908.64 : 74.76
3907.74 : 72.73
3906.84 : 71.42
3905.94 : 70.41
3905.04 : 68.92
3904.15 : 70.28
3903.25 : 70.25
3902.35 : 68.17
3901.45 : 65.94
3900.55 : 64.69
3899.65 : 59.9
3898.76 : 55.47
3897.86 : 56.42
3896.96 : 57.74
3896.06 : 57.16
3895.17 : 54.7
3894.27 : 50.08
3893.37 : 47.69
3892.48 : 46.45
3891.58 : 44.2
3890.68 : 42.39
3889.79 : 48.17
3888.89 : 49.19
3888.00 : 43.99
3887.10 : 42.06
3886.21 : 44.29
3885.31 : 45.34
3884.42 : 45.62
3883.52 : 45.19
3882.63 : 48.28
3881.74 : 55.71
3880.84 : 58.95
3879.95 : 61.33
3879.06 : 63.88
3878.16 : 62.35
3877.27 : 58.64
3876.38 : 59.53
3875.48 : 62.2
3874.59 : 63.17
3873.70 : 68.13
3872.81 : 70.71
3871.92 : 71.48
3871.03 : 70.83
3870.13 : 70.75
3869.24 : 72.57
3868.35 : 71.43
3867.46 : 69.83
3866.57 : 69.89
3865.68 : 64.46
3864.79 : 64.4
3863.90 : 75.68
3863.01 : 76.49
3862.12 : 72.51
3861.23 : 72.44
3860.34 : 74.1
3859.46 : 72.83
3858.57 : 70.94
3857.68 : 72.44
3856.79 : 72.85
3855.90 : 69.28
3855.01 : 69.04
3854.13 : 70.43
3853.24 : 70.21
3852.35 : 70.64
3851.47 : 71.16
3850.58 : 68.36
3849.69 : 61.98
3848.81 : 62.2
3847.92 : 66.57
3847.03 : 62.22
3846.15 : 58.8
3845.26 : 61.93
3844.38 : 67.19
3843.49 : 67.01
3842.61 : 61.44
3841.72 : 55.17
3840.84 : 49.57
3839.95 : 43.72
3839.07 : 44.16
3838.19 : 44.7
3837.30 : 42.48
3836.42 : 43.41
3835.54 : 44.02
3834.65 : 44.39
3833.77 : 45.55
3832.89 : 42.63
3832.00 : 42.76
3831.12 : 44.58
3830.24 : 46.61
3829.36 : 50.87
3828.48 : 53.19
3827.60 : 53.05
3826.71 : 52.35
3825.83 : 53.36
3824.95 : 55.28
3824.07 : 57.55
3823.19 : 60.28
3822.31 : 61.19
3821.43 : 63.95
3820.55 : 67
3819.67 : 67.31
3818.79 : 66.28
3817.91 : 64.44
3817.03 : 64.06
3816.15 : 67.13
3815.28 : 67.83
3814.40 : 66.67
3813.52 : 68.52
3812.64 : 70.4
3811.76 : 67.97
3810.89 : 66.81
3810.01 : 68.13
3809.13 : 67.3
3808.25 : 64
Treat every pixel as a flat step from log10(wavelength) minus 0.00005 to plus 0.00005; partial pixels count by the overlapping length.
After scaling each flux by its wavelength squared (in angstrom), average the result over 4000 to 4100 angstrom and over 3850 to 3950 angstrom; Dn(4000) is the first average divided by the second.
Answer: 1.3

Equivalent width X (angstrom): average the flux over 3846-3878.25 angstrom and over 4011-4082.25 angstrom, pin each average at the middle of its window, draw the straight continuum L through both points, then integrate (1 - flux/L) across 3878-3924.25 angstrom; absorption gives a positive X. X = 5.5 angstrom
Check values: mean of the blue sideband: 68.6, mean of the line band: 63.1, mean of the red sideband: 82.3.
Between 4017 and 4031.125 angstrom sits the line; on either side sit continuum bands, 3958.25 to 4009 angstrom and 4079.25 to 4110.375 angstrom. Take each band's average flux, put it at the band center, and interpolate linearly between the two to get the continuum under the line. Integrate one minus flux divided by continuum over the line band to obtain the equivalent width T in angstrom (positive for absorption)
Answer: -4.3 angstrom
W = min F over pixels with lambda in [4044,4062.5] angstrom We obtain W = 78.2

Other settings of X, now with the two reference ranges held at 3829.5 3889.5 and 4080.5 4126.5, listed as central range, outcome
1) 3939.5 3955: -2.61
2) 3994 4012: -4.33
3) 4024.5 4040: -4.68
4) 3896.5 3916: -2.69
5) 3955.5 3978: 4.40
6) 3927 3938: 1.11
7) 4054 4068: -3.86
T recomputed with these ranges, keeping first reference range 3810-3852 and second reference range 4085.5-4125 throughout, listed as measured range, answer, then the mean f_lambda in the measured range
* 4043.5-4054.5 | -4.0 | 85.4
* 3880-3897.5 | 2.9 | 49.1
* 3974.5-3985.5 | -0.4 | 63.5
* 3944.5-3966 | -1.9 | 65.7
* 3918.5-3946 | -2.9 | 66.3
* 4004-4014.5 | -3.2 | 80.2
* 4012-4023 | -3.5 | 81.7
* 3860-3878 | -3.1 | 68.8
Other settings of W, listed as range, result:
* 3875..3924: 42.06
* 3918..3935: 43.48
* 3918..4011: 35.21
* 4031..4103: 25.65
